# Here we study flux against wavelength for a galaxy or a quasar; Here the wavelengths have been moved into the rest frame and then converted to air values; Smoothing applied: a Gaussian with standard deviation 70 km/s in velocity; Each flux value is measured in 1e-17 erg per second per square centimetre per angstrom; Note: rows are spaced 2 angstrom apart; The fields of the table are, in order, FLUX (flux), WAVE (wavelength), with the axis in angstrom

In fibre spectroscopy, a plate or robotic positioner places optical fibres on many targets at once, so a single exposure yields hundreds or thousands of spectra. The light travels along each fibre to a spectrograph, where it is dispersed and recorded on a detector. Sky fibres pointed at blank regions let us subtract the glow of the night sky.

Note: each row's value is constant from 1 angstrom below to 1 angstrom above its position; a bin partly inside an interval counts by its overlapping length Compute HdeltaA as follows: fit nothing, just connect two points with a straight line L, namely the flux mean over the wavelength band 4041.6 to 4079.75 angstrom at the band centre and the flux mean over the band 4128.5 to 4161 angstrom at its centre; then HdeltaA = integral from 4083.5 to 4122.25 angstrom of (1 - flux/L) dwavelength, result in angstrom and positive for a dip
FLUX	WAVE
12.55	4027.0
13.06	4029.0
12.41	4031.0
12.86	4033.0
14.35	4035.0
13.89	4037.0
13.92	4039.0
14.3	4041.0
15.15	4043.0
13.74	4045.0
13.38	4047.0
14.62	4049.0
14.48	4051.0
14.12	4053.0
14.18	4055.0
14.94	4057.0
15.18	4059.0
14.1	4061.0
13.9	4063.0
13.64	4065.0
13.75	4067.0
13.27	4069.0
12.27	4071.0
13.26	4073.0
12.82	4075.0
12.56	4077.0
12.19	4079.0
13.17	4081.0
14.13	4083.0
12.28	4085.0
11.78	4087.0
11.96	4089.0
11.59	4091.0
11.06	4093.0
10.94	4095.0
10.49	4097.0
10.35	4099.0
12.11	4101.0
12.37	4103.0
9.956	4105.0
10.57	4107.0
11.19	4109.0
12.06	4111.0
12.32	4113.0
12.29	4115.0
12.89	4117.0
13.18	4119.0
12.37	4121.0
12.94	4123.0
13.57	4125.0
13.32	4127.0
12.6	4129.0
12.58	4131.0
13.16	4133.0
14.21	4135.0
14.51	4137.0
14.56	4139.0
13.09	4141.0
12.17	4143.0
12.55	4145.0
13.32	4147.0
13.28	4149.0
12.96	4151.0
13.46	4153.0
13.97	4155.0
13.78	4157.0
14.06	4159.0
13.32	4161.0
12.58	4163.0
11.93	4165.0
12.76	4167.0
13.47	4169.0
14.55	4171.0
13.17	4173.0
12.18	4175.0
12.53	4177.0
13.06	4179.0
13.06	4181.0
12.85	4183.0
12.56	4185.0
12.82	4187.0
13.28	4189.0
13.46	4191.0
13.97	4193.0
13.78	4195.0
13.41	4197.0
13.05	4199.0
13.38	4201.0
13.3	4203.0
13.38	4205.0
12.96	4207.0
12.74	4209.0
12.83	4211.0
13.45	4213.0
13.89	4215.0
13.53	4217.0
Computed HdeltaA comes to 5.36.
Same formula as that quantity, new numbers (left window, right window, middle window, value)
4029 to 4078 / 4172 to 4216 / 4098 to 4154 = 3.35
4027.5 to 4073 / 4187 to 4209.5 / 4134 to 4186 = 0.92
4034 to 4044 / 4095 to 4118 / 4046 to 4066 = -0.96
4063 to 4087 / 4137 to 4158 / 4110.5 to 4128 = 0.58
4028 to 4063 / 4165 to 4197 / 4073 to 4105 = 4.16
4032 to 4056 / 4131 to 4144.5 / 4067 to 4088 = 1.60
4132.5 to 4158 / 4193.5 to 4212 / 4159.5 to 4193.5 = 0.77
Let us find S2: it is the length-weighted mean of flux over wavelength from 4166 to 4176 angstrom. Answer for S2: 13.2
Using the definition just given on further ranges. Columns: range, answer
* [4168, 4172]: 14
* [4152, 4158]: 13.7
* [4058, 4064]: 14.4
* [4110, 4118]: 12.4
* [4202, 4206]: 13.3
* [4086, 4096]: 11.5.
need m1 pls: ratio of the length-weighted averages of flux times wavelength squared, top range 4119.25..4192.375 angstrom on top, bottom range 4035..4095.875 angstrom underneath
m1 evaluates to 1.03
